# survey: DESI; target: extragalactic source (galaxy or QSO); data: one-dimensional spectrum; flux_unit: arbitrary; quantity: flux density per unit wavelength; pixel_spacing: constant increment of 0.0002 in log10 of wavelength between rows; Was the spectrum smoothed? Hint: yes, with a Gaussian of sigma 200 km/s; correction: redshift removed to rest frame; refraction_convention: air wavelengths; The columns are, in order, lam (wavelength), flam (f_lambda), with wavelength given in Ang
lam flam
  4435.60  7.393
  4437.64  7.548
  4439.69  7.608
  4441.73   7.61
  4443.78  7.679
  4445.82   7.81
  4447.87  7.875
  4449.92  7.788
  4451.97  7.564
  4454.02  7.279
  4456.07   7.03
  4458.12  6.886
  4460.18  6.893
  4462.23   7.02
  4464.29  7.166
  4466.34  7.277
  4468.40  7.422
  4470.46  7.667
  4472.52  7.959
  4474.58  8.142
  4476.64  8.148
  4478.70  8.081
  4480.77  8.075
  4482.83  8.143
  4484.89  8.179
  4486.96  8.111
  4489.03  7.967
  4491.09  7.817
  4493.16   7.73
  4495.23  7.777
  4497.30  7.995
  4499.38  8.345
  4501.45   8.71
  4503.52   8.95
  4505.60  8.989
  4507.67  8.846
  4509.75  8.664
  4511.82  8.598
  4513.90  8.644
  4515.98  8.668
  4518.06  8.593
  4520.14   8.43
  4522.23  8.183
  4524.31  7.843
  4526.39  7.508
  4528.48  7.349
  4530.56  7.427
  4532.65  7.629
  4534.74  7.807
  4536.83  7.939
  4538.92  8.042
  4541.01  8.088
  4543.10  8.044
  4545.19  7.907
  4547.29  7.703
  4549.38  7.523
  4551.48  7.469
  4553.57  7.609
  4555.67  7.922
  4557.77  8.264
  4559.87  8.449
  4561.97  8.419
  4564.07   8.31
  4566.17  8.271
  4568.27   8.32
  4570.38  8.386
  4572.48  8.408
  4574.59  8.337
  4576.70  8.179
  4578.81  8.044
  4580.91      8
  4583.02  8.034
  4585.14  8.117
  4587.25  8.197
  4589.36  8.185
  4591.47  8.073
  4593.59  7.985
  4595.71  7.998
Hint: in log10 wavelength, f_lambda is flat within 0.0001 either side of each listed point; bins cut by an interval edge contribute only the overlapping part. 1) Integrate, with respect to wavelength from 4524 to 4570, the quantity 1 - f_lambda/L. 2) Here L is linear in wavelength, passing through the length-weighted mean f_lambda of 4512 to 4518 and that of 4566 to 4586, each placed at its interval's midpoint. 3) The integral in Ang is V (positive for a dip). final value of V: 2.7 Ang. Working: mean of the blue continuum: 8.63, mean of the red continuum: 8.21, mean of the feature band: 7.91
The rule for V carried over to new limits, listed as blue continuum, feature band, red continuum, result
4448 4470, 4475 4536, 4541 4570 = -4.4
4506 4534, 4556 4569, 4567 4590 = -0.2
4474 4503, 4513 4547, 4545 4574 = 0.4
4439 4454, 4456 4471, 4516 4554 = 1.1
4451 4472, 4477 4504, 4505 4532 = -1.3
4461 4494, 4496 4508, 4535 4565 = -1.1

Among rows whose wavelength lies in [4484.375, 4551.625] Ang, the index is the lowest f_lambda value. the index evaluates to 7.349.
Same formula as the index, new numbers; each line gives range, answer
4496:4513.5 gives 7.995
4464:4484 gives 7.166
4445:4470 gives 6.886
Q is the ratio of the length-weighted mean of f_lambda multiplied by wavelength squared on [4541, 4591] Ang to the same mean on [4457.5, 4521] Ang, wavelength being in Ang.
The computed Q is 1.04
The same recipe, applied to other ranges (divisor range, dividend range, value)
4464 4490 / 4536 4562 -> 1.04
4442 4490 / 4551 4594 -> 1.12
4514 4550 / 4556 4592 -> 1.06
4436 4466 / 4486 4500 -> 1.09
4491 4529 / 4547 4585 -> 1.00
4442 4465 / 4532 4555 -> 1.10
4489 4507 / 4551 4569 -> 1.01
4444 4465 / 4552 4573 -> 1.17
